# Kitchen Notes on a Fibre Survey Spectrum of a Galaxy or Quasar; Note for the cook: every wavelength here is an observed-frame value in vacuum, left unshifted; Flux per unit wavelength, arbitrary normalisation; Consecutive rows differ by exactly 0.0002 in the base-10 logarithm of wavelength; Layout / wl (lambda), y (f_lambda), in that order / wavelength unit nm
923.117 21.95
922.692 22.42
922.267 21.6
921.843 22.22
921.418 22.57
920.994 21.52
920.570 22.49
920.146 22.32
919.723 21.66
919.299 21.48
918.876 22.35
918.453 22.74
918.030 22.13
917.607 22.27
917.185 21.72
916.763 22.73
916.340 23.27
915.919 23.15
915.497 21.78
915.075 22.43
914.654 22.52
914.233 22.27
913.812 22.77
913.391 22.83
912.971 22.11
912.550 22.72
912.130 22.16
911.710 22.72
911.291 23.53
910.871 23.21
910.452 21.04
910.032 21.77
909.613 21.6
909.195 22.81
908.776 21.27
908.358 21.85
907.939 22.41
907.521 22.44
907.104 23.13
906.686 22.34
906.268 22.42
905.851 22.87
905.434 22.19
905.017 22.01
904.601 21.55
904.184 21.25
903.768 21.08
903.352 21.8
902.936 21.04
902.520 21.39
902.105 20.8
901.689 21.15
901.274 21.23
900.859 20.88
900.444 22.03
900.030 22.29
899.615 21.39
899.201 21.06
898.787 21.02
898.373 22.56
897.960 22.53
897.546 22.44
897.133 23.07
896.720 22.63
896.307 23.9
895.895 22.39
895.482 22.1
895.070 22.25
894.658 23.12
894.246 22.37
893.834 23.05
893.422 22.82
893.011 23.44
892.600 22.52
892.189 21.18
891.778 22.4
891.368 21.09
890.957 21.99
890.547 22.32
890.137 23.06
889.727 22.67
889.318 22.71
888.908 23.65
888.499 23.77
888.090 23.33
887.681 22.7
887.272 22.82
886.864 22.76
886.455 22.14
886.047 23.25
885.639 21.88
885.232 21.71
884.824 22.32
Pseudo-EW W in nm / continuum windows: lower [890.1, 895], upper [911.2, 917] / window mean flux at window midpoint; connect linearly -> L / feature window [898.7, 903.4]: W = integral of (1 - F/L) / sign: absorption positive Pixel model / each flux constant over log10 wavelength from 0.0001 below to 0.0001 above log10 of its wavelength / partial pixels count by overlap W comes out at 0.24 nm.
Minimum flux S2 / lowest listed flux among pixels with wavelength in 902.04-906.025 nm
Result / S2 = 20.8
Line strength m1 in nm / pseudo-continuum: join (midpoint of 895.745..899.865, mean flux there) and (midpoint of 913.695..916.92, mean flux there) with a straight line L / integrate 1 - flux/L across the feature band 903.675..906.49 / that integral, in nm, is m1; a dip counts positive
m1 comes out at 0.06 nm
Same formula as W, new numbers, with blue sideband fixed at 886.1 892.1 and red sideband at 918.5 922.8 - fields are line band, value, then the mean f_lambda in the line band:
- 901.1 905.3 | 0.20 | 21.3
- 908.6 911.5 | 0.01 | 22.2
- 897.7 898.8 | 0.01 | 22.2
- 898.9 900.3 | 0.06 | 21.6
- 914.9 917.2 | -0.04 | 22.6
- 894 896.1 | 0.01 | 22.5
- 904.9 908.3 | -0.02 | 22.5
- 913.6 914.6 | -0.01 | 22.5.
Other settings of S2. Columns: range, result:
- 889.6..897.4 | 21.09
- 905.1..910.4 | 21.27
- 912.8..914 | 22.11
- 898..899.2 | 21.02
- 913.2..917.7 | 21.72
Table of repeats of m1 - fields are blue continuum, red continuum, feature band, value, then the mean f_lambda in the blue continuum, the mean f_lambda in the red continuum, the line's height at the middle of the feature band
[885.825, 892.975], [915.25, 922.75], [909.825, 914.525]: -0.03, 22.6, 22.2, 22.3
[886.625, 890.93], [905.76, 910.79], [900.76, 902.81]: 0.12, 22.9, 22.2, 22.4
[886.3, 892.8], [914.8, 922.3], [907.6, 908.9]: 0.03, 22.6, 22.3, 22.4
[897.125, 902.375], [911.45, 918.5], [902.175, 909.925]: 0.02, 21.7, 22.5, 22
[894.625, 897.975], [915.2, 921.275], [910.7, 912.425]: -0.04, 22.7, 22.3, 22.4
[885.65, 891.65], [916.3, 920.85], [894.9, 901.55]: 0.13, 22.7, 22.2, 22.6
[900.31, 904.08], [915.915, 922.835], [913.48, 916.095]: -0.06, 21.3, 22.2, 22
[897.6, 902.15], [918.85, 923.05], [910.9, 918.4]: -0.22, 21.6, 22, 21.9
